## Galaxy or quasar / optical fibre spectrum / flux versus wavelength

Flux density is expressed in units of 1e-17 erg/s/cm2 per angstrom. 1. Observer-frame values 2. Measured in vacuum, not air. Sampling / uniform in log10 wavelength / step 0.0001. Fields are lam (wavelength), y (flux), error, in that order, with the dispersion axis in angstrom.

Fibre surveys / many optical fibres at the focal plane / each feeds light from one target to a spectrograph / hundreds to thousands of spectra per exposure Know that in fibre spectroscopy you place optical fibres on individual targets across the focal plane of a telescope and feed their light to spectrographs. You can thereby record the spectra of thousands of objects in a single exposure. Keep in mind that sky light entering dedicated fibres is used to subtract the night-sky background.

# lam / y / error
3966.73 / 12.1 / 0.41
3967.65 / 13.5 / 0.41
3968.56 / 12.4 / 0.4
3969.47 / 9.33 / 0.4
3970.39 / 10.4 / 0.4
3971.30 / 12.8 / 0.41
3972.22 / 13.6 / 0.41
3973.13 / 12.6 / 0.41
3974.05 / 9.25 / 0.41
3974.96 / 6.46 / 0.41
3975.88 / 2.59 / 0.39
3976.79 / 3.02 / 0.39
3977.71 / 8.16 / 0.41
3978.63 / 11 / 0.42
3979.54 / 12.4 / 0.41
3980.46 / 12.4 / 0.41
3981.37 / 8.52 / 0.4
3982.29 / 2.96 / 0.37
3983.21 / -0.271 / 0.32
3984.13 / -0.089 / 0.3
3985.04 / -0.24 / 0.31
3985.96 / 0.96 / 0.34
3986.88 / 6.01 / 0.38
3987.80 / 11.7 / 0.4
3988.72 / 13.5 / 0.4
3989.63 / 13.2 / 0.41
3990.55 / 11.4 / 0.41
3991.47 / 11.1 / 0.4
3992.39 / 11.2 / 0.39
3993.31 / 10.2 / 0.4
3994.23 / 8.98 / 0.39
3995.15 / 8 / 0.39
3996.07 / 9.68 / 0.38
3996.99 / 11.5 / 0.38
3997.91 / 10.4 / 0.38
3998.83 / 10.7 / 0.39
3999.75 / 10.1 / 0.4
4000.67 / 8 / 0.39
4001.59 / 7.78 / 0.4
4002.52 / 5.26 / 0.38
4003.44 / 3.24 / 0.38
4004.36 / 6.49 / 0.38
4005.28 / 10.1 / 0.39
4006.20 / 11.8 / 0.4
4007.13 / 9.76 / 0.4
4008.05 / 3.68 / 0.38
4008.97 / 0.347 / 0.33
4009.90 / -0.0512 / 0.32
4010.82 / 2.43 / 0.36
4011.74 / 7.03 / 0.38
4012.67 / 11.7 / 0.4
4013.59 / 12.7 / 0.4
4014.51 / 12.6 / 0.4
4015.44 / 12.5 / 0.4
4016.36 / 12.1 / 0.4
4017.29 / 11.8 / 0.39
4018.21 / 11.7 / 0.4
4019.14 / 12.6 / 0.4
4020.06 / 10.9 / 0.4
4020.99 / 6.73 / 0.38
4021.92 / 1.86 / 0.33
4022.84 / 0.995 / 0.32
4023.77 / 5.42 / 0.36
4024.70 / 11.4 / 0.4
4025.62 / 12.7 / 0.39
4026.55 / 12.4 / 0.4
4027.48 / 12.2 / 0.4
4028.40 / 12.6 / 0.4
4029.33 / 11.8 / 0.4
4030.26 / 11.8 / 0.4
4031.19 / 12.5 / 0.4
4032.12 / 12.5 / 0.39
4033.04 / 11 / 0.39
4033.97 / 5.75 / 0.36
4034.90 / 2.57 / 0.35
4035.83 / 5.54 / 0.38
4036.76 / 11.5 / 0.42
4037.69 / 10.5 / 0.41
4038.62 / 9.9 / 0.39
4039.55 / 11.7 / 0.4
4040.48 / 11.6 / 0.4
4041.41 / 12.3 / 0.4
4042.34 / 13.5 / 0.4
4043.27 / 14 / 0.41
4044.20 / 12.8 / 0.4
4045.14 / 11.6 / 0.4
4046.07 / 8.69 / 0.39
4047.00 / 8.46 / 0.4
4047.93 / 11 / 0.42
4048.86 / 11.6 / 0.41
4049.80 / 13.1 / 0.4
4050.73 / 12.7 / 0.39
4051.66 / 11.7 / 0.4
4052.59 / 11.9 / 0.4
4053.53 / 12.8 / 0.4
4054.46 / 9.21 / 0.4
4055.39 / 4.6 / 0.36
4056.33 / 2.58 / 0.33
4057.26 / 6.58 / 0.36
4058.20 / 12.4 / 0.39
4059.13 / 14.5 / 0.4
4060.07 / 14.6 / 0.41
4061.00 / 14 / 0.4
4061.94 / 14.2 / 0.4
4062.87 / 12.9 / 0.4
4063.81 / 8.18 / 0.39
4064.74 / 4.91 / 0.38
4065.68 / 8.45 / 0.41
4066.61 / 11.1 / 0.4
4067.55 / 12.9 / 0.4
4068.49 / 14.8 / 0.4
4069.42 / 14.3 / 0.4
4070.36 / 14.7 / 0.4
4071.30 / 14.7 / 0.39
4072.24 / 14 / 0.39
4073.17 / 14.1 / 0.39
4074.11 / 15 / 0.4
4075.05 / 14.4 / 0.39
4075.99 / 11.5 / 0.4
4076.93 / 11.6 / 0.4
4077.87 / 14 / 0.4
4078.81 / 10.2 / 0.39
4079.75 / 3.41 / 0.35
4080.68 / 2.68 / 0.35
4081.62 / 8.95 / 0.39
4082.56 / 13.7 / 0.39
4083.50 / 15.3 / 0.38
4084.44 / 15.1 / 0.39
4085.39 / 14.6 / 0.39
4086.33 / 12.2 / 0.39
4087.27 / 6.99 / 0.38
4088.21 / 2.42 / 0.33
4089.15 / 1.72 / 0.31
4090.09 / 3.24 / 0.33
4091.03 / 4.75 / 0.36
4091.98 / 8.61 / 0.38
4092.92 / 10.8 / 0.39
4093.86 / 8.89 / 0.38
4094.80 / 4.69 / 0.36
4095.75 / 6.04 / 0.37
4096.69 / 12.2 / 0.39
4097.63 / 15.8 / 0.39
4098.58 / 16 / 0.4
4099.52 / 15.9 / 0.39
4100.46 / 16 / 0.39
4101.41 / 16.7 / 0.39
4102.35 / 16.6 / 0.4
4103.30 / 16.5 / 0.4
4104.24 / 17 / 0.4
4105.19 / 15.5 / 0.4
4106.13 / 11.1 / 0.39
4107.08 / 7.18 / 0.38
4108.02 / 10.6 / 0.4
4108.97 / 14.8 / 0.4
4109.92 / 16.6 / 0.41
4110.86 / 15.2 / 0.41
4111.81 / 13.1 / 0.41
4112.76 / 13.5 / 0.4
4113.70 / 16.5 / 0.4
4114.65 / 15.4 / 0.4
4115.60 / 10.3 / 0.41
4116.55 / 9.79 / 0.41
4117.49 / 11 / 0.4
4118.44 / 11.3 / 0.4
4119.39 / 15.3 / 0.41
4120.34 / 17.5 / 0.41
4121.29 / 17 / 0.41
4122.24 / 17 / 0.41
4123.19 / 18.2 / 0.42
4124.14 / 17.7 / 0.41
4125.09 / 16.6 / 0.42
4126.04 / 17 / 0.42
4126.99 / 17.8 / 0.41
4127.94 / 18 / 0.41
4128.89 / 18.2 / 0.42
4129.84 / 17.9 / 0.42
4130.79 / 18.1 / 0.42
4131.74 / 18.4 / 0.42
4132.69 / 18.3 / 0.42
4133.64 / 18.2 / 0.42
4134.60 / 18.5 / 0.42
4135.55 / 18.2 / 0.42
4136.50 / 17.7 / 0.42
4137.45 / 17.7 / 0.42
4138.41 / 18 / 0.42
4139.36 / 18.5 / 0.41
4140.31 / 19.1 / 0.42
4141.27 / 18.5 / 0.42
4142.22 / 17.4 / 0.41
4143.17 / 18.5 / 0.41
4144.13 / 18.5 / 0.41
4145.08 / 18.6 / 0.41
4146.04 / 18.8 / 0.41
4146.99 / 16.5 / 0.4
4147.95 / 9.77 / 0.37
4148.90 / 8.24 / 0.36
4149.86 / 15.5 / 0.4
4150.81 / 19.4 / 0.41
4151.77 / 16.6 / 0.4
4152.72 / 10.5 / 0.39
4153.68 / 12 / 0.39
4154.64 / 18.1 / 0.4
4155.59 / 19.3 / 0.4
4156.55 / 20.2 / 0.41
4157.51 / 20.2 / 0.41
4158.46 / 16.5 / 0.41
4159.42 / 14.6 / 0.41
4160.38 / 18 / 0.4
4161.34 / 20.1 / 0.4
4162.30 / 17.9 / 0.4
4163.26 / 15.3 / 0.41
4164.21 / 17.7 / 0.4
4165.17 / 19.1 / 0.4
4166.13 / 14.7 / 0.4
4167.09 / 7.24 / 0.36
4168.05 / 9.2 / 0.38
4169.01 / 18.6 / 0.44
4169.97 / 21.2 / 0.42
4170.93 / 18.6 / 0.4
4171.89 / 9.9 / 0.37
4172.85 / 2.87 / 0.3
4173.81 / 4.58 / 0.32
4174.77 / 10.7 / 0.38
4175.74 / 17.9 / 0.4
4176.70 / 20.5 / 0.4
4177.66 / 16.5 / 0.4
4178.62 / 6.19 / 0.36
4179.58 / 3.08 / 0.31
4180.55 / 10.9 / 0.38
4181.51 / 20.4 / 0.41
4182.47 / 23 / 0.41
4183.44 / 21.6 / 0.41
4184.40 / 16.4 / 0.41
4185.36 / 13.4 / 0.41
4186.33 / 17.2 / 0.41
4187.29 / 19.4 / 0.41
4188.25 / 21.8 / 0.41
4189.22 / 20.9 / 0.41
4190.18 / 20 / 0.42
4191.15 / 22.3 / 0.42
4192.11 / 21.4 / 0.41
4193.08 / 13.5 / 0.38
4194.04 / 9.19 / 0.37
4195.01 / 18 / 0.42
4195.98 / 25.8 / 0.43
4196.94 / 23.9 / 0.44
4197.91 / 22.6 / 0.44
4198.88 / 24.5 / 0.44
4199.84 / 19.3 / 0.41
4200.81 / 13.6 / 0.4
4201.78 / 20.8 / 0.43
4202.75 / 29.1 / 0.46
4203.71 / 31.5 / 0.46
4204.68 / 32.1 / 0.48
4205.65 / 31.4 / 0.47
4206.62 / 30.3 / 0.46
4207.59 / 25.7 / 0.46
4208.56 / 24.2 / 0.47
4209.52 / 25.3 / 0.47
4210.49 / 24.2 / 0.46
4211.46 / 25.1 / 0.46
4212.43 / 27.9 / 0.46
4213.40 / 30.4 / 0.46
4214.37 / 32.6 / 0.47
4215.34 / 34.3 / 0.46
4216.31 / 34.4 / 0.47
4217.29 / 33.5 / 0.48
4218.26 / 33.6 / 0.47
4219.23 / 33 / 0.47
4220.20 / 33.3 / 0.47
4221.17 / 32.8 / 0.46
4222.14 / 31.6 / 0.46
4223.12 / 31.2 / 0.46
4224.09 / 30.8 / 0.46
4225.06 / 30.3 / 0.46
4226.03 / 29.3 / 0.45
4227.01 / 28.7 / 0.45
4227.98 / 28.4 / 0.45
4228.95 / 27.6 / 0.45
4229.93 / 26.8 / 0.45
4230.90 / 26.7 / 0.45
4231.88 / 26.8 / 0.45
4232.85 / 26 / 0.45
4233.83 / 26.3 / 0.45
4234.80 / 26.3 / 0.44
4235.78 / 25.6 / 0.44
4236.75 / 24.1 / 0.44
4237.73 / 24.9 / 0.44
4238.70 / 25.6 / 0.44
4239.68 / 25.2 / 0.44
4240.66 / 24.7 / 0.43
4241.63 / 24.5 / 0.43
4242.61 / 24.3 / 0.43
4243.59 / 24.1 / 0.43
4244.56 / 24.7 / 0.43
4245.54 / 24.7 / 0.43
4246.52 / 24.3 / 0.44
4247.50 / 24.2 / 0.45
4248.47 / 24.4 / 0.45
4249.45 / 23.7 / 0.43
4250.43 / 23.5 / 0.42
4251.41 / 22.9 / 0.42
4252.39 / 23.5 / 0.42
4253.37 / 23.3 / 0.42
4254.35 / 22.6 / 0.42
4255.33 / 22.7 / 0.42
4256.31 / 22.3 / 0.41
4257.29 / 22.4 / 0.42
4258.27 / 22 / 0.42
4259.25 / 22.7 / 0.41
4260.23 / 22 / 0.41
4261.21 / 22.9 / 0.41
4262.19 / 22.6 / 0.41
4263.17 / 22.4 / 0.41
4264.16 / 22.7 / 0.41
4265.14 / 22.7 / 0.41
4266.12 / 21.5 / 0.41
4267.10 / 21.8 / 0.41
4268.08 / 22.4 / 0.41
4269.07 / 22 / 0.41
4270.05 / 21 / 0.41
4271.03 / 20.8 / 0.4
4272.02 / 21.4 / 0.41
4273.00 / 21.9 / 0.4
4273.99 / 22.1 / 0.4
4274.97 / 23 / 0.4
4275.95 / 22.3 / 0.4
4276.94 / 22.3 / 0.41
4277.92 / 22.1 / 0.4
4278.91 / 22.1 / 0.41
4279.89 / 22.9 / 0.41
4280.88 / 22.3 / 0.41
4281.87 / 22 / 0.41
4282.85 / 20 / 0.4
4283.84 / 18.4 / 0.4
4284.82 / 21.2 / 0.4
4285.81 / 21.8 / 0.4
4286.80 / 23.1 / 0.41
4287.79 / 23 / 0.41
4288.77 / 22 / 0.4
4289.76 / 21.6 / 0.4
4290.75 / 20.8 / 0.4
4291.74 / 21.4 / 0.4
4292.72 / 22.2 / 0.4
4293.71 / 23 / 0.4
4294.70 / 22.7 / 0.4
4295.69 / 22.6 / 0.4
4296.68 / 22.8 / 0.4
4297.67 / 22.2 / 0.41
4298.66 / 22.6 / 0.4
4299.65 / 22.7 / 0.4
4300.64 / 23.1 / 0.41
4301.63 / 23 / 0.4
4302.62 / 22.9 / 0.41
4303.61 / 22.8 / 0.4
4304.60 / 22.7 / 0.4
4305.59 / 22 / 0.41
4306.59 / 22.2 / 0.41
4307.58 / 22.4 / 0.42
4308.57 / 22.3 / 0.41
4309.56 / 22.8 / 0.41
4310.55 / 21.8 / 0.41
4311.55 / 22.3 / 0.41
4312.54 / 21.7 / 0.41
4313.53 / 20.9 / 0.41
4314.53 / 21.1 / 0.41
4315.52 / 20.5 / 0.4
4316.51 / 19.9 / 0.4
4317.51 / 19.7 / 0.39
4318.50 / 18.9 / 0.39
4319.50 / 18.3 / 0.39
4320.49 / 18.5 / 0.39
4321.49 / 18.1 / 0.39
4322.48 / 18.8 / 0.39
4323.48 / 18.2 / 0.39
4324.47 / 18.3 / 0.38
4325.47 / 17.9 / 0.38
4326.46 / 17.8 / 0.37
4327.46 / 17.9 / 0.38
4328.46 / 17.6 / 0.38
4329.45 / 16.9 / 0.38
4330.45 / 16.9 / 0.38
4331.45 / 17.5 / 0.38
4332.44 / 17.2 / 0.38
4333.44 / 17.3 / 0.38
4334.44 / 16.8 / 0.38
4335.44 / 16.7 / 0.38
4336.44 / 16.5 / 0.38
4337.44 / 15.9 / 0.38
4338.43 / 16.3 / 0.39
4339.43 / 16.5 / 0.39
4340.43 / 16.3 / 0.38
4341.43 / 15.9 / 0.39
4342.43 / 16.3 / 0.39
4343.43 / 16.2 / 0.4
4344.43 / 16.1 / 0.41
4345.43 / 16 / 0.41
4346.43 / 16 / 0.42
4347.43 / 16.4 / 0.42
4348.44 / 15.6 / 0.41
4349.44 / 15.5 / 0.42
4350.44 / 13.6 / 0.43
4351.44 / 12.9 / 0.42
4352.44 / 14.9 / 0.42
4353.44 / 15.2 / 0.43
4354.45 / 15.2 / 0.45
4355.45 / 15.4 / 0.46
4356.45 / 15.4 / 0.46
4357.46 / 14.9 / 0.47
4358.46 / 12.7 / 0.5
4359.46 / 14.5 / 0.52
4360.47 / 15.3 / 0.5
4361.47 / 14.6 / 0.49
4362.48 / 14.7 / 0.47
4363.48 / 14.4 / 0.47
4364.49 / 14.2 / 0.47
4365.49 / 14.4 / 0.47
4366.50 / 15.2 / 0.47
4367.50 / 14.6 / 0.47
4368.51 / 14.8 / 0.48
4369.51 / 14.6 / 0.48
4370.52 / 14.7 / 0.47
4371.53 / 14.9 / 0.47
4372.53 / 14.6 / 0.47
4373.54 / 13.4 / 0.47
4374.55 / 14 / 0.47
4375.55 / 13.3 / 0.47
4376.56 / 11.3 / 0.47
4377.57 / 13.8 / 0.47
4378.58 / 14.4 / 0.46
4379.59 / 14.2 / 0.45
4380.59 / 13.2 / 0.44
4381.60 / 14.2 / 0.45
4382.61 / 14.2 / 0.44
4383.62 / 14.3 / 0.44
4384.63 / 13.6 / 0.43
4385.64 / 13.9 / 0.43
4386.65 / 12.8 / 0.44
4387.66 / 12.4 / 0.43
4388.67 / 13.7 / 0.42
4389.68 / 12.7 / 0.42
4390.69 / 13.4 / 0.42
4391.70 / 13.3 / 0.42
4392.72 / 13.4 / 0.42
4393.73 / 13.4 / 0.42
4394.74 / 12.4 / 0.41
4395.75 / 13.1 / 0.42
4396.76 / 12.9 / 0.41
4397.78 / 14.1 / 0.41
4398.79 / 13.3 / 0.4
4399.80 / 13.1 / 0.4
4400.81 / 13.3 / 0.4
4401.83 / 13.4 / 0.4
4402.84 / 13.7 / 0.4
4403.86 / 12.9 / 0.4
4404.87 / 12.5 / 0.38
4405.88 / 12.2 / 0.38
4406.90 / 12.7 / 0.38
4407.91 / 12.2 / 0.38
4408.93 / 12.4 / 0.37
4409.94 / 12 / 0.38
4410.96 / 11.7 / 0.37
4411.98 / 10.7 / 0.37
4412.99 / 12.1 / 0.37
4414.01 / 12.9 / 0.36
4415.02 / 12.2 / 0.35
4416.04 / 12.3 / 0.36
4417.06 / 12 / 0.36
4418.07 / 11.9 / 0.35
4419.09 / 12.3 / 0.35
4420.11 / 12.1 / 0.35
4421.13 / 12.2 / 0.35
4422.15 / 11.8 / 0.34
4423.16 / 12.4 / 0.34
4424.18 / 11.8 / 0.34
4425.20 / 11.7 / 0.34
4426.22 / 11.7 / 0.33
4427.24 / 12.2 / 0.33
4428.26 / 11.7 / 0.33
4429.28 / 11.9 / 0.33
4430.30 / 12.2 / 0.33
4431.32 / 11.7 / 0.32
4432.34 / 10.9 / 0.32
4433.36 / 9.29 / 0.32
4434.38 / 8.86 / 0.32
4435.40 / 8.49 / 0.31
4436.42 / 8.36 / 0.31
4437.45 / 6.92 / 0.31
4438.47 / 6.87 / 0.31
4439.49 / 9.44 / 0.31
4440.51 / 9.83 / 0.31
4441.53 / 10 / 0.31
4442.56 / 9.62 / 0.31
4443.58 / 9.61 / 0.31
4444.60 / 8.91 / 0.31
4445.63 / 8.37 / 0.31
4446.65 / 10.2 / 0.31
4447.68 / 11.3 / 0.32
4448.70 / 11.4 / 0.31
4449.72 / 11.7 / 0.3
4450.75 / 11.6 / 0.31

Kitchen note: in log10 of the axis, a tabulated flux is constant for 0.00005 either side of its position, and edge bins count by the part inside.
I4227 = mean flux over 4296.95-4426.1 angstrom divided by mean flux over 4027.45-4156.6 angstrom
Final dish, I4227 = 1.20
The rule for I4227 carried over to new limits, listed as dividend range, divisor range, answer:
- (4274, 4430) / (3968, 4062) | 1.77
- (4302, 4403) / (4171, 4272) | 0.69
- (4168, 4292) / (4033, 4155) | 1.76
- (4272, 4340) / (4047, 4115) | 1.77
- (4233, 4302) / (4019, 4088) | 2.12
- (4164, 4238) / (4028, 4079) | 1.99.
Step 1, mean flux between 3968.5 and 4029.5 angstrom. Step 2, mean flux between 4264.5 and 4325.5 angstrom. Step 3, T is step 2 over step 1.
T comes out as 2.50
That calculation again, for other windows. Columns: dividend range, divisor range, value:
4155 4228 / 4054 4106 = 1.92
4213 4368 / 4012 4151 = 1.72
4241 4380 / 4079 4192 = 1.32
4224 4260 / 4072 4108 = 2.24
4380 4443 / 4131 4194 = 0.74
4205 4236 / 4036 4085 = 2.56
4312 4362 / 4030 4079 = 1.50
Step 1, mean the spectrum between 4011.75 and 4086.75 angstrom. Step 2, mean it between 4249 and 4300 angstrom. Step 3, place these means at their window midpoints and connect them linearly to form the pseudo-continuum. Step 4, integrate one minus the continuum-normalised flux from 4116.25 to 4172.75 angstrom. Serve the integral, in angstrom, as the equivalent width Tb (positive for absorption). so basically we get -2.9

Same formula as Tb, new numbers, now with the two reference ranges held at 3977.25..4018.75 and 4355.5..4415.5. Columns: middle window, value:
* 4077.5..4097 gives 2.01 angstrom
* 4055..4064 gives -1.39 angstrom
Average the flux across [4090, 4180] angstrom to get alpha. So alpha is 14.9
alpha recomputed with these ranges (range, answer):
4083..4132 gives 13.3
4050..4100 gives 10.7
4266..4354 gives 19.8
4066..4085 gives 12.3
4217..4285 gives 24.7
